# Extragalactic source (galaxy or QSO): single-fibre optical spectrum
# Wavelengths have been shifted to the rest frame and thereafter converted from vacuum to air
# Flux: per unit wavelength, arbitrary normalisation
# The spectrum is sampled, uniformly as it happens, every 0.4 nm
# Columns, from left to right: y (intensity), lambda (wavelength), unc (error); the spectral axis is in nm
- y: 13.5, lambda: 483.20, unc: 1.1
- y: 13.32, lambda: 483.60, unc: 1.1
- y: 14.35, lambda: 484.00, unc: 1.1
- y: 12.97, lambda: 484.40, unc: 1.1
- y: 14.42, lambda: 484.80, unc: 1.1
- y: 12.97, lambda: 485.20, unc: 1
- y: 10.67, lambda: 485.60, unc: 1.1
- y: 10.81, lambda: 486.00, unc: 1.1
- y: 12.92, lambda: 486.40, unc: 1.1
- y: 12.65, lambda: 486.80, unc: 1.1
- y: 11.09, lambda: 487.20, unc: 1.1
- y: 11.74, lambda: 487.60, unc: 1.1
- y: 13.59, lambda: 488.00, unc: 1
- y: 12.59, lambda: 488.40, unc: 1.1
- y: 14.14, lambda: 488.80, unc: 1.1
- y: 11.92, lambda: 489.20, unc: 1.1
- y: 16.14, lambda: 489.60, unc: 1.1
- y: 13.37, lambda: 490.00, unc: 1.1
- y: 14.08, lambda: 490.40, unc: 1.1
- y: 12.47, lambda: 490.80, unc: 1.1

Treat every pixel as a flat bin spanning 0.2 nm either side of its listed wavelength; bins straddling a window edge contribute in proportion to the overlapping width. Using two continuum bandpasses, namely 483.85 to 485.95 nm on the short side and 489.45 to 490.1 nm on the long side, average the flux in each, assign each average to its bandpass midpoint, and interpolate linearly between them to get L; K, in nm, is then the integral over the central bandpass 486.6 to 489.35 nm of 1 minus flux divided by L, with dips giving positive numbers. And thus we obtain 0.31 nm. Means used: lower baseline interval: 12.9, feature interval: 12.5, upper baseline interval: 14.9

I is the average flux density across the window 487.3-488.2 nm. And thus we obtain 12.5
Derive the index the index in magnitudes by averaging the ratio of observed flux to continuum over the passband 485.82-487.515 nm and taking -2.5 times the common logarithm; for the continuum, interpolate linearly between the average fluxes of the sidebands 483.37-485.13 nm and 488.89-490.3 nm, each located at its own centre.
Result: 0.16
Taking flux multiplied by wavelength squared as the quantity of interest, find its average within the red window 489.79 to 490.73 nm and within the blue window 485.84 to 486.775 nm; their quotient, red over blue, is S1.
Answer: 1.14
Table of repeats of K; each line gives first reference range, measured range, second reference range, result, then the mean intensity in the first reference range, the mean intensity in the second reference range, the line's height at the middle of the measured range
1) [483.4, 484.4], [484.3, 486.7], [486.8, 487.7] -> 0.05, 13.7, 11.7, 12.7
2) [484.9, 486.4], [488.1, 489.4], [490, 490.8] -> 0.00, 11.9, 13.5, 12.9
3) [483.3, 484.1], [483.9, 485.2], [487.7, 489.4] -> -0.01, 13.7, 13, 13.6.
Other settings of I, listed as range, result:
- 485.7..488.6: 12.1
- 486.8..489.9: 13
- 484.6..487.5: 12.2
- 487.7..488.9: 13.2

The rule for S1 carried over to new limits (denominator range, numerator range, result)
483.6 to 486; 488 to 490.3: 1.08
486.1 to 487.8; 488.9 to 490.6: 1.17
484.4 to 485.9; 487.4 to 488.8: 1.03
